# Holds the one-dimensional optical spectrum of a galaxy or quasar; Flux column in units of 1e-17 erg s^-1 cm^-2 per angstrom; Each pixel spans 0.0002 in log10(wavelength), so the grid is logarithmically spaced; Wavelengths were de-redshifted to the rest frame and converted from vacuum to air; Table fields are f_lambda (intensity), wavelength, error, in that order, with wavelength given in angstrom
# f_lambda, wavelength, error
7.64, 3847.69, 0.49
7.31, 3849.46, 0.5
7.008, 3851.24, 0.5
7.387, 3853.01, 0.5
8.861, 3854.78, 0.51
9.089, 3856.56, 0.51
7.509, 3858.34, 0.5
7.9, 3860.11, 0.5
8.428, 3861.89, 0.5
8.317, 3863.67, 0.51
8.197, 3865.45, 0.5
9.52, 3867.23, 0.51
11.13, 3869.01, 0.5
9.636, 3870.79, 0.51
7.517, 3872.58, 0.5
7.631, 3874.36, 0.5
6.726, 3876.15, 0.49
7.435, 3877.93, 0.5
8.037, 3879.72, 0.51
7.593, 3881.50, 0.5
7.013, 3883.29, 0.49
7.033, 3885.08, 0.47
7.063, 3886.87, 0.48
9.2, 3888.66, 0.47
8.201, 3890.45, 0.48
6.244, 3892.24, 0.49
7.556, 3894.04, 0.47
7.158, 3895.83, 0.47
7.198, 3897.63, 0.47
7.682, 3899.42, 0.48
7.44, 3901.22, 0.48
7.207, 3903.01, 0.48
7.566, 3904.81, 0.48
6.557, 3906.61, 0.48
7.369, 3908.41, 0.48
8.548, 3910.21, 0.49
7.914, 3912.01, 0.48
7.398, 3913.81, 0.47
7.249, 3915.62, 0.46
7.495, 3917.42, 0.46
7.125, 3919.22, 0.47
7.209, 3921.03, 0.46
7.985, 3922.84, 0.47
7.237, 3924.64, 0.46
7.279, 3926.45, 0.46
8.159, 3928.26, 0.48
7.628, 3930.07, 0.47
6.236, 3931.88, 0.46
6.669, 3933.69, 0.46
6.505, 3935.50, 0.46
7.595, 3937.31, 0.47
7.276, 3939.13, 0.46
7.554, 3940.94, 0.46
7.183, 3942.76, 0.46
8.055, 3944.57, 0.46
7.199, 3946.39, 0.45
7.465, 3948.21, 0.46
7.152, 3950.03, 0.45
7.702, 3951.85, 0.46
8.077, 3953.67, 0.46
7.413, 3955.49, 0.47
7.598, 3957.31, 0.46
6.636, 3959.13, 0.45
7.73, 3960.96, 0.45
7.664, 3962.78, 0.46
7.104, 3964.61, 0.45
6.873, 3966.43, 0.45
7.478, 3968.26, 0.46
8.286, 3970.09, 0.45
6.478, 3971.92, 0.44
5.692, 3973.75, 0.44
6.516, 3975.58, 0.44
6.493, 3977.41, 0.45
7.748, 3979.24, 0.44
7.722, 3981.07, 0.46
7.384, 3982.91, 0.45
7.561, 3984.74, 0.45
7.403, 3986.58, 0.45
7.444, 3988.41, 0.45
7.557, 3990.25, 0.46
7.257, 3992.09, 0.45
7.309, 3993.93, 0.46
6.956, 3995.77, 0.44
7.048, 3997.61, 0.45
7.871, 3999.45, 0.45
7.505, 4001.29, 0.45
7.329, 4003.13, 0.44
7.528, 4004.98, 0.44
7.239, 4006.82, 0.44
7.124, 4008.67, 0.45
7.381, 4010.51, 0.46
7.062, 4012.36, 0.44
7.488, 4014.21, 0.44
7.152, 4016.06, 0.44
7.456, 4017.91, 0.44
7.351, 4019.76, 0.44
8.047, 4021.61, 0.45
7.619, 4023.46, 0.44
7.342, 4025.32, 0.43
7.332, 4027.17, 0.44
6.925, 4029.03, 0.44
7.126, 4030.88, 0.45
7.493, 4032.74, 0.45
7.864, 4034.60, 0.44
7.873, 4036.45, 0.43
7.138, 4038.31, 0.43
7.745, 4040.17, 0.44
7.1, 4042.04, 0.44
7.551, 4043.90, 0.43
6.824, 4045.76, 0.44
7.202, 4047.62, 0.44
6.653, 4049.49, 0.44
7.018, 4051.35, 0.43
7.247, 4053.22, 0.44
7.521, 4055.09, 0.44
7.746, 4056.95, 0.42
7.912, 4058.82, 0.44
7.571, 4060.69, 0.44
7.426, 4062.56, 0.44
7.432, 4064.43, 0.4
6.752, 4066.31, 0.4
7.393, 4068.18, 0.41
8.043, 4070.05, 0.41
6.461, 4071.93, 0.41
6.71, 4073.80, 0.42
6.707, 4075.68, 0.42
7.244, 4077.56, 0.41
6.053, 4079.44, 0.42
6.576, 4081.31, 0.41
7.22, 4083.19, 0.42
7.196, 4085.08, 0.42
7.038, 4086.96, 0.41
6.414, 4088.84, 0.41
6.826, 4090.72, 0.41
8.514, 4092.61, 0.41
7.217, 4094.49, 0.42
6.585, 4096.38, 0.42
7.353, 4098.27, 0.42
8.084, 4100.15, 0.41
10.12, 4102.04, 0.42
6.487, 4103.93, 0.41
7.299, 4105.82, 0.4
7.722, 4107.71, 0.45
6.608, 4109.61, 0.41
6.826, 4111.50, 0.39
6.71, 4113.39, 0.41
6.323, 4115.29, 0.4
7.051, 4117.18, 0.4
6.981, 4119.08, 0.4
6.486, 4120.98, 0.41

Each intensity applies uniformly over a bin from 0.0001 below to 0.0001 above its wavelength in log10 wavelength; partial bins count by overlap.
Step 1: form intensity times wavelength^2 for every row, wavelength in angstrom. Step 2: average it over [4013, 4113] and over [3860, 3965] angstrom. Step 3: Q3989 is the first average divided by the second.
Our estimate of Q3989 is 1.03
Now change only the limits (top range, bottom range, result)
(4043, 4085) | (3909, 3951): 1.03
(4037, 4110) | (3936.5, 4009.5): 1.04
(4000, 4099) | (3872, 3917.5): 1.05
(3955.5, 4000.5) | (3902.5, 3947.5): 1.01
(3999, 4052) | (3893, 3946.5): 1.05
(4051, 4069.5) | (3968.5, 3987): 1.08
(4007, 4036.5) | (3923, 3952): 1.06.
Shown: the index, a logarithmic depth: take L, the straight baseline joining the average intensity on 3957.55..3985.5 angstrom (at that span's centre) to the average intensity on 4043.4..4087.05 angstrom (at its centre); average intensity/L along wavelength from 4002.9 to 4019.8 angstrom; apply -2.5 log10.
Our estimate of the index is -0.02 mag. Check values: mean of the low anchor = 7.17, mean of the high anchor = 7.14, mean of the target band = 7.31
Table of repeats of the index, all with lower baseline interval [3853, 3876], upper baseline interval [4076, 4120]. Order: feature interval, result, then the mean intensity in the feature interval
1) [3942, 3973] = 0.08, 7.41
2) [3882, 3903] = 0.13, 7.43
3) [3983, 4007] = 0.05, 7.39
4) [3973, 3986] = 0.12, 7.04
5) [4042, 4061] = 0.02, 7.31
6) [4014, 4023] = 0.02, 7.51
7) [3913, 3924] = 0.11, 7.41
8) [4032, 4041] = -0.02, 7.63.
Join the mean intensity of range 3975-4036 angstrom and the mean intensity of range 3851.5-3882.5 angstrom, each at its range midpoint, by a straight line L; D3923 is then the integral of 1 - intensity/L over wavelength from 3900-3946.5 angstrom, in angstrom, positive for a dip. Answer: 3.1 angstrom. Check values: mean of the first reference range 8.26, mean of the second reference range 7.36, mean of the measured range 7.38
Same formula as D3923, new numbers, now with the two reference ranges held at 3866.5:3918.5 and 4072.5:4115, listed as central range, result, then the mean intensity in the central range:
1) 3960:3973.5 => 0.4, 7.28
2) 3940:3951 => 0.2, 7.43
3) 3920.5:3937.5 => 0.9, 7.24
